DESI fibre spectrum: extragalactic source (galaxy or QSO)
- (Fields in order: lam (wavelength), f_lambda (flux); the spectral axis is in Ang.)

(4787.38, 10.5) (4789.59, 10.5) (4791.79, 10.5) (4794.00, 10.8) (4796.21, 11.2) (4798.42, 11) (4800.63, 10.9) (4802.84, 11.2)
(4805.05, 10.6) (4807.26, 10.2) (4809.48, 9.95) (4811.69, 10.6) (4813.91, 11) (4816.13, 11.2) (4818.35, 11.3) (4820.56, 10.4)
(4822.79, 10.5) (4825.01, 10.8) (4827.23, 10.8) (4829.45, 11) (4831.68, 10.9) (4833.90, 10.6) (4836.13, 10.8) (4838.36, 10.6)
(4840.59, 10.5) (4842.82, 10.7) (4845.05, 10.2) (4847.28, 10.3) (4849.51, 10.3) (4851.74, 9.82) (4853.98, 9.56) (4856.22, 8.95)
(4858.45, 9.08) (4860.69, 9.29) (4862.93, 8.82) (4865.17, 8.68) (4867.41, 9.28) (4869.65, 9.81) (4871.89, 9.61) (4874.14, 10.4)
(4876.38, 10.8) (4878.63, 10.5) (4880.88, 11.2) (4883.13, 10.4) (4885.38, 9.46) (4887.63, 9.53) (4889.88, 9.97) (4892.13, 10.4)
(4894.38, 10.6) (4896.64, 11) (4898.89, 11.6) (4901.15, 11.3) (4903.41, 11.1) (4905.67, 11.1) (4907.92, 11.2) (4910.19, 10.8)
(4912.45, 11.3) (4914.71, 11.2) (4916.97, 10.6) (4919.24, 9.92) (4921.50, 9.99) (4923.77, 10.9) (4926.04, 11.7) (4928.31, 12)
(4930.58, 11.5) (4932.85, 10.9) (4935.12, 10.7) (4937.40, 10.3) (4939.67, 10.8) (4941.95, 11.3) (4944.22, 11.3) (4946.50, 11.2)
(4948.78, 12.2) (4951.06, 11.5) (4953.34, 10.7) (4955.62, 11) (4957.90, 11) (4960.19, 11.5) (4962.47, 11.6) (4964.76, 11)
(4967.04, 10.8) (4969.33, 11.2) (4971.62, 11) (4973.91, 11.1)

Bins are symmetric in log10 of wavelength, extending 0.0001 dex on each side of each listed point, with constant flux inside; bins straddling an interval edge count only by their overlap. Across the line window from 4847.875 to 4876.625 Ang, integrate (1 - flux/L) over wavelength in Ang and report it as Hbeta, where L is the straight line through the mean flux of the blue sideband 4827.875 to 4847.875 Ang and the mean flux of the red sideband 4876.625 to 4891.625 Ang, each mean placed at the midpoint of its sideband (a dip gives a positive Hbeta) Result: 2.4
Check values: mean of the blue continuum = 10.6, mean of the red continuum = 10.2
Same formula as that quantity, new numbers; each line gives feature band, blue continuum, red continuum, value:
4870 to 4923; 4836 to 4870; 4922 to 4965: -0.7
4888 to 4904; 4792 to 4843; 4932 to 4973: 0.3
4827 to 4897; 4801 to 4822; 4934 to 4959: 4.9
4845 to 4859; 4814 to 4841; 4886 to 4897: 1.1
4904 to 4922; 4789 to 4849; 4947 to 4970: 0.4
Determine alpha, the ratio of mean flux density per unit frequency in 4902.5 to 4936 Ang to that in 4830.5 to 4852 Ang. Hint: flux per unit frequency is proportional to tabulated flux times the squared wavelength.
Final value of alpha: 1.1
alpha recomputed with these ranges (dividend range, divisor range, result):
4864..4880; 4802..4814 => 0.96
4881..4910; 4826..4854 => 1.04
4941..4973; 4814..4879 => 1.15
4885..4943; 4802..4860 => 1.07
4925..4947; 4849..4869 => 1.24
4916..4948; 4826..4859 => 1.10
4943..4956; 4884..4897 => 1.15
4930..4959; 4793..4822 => 1.09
